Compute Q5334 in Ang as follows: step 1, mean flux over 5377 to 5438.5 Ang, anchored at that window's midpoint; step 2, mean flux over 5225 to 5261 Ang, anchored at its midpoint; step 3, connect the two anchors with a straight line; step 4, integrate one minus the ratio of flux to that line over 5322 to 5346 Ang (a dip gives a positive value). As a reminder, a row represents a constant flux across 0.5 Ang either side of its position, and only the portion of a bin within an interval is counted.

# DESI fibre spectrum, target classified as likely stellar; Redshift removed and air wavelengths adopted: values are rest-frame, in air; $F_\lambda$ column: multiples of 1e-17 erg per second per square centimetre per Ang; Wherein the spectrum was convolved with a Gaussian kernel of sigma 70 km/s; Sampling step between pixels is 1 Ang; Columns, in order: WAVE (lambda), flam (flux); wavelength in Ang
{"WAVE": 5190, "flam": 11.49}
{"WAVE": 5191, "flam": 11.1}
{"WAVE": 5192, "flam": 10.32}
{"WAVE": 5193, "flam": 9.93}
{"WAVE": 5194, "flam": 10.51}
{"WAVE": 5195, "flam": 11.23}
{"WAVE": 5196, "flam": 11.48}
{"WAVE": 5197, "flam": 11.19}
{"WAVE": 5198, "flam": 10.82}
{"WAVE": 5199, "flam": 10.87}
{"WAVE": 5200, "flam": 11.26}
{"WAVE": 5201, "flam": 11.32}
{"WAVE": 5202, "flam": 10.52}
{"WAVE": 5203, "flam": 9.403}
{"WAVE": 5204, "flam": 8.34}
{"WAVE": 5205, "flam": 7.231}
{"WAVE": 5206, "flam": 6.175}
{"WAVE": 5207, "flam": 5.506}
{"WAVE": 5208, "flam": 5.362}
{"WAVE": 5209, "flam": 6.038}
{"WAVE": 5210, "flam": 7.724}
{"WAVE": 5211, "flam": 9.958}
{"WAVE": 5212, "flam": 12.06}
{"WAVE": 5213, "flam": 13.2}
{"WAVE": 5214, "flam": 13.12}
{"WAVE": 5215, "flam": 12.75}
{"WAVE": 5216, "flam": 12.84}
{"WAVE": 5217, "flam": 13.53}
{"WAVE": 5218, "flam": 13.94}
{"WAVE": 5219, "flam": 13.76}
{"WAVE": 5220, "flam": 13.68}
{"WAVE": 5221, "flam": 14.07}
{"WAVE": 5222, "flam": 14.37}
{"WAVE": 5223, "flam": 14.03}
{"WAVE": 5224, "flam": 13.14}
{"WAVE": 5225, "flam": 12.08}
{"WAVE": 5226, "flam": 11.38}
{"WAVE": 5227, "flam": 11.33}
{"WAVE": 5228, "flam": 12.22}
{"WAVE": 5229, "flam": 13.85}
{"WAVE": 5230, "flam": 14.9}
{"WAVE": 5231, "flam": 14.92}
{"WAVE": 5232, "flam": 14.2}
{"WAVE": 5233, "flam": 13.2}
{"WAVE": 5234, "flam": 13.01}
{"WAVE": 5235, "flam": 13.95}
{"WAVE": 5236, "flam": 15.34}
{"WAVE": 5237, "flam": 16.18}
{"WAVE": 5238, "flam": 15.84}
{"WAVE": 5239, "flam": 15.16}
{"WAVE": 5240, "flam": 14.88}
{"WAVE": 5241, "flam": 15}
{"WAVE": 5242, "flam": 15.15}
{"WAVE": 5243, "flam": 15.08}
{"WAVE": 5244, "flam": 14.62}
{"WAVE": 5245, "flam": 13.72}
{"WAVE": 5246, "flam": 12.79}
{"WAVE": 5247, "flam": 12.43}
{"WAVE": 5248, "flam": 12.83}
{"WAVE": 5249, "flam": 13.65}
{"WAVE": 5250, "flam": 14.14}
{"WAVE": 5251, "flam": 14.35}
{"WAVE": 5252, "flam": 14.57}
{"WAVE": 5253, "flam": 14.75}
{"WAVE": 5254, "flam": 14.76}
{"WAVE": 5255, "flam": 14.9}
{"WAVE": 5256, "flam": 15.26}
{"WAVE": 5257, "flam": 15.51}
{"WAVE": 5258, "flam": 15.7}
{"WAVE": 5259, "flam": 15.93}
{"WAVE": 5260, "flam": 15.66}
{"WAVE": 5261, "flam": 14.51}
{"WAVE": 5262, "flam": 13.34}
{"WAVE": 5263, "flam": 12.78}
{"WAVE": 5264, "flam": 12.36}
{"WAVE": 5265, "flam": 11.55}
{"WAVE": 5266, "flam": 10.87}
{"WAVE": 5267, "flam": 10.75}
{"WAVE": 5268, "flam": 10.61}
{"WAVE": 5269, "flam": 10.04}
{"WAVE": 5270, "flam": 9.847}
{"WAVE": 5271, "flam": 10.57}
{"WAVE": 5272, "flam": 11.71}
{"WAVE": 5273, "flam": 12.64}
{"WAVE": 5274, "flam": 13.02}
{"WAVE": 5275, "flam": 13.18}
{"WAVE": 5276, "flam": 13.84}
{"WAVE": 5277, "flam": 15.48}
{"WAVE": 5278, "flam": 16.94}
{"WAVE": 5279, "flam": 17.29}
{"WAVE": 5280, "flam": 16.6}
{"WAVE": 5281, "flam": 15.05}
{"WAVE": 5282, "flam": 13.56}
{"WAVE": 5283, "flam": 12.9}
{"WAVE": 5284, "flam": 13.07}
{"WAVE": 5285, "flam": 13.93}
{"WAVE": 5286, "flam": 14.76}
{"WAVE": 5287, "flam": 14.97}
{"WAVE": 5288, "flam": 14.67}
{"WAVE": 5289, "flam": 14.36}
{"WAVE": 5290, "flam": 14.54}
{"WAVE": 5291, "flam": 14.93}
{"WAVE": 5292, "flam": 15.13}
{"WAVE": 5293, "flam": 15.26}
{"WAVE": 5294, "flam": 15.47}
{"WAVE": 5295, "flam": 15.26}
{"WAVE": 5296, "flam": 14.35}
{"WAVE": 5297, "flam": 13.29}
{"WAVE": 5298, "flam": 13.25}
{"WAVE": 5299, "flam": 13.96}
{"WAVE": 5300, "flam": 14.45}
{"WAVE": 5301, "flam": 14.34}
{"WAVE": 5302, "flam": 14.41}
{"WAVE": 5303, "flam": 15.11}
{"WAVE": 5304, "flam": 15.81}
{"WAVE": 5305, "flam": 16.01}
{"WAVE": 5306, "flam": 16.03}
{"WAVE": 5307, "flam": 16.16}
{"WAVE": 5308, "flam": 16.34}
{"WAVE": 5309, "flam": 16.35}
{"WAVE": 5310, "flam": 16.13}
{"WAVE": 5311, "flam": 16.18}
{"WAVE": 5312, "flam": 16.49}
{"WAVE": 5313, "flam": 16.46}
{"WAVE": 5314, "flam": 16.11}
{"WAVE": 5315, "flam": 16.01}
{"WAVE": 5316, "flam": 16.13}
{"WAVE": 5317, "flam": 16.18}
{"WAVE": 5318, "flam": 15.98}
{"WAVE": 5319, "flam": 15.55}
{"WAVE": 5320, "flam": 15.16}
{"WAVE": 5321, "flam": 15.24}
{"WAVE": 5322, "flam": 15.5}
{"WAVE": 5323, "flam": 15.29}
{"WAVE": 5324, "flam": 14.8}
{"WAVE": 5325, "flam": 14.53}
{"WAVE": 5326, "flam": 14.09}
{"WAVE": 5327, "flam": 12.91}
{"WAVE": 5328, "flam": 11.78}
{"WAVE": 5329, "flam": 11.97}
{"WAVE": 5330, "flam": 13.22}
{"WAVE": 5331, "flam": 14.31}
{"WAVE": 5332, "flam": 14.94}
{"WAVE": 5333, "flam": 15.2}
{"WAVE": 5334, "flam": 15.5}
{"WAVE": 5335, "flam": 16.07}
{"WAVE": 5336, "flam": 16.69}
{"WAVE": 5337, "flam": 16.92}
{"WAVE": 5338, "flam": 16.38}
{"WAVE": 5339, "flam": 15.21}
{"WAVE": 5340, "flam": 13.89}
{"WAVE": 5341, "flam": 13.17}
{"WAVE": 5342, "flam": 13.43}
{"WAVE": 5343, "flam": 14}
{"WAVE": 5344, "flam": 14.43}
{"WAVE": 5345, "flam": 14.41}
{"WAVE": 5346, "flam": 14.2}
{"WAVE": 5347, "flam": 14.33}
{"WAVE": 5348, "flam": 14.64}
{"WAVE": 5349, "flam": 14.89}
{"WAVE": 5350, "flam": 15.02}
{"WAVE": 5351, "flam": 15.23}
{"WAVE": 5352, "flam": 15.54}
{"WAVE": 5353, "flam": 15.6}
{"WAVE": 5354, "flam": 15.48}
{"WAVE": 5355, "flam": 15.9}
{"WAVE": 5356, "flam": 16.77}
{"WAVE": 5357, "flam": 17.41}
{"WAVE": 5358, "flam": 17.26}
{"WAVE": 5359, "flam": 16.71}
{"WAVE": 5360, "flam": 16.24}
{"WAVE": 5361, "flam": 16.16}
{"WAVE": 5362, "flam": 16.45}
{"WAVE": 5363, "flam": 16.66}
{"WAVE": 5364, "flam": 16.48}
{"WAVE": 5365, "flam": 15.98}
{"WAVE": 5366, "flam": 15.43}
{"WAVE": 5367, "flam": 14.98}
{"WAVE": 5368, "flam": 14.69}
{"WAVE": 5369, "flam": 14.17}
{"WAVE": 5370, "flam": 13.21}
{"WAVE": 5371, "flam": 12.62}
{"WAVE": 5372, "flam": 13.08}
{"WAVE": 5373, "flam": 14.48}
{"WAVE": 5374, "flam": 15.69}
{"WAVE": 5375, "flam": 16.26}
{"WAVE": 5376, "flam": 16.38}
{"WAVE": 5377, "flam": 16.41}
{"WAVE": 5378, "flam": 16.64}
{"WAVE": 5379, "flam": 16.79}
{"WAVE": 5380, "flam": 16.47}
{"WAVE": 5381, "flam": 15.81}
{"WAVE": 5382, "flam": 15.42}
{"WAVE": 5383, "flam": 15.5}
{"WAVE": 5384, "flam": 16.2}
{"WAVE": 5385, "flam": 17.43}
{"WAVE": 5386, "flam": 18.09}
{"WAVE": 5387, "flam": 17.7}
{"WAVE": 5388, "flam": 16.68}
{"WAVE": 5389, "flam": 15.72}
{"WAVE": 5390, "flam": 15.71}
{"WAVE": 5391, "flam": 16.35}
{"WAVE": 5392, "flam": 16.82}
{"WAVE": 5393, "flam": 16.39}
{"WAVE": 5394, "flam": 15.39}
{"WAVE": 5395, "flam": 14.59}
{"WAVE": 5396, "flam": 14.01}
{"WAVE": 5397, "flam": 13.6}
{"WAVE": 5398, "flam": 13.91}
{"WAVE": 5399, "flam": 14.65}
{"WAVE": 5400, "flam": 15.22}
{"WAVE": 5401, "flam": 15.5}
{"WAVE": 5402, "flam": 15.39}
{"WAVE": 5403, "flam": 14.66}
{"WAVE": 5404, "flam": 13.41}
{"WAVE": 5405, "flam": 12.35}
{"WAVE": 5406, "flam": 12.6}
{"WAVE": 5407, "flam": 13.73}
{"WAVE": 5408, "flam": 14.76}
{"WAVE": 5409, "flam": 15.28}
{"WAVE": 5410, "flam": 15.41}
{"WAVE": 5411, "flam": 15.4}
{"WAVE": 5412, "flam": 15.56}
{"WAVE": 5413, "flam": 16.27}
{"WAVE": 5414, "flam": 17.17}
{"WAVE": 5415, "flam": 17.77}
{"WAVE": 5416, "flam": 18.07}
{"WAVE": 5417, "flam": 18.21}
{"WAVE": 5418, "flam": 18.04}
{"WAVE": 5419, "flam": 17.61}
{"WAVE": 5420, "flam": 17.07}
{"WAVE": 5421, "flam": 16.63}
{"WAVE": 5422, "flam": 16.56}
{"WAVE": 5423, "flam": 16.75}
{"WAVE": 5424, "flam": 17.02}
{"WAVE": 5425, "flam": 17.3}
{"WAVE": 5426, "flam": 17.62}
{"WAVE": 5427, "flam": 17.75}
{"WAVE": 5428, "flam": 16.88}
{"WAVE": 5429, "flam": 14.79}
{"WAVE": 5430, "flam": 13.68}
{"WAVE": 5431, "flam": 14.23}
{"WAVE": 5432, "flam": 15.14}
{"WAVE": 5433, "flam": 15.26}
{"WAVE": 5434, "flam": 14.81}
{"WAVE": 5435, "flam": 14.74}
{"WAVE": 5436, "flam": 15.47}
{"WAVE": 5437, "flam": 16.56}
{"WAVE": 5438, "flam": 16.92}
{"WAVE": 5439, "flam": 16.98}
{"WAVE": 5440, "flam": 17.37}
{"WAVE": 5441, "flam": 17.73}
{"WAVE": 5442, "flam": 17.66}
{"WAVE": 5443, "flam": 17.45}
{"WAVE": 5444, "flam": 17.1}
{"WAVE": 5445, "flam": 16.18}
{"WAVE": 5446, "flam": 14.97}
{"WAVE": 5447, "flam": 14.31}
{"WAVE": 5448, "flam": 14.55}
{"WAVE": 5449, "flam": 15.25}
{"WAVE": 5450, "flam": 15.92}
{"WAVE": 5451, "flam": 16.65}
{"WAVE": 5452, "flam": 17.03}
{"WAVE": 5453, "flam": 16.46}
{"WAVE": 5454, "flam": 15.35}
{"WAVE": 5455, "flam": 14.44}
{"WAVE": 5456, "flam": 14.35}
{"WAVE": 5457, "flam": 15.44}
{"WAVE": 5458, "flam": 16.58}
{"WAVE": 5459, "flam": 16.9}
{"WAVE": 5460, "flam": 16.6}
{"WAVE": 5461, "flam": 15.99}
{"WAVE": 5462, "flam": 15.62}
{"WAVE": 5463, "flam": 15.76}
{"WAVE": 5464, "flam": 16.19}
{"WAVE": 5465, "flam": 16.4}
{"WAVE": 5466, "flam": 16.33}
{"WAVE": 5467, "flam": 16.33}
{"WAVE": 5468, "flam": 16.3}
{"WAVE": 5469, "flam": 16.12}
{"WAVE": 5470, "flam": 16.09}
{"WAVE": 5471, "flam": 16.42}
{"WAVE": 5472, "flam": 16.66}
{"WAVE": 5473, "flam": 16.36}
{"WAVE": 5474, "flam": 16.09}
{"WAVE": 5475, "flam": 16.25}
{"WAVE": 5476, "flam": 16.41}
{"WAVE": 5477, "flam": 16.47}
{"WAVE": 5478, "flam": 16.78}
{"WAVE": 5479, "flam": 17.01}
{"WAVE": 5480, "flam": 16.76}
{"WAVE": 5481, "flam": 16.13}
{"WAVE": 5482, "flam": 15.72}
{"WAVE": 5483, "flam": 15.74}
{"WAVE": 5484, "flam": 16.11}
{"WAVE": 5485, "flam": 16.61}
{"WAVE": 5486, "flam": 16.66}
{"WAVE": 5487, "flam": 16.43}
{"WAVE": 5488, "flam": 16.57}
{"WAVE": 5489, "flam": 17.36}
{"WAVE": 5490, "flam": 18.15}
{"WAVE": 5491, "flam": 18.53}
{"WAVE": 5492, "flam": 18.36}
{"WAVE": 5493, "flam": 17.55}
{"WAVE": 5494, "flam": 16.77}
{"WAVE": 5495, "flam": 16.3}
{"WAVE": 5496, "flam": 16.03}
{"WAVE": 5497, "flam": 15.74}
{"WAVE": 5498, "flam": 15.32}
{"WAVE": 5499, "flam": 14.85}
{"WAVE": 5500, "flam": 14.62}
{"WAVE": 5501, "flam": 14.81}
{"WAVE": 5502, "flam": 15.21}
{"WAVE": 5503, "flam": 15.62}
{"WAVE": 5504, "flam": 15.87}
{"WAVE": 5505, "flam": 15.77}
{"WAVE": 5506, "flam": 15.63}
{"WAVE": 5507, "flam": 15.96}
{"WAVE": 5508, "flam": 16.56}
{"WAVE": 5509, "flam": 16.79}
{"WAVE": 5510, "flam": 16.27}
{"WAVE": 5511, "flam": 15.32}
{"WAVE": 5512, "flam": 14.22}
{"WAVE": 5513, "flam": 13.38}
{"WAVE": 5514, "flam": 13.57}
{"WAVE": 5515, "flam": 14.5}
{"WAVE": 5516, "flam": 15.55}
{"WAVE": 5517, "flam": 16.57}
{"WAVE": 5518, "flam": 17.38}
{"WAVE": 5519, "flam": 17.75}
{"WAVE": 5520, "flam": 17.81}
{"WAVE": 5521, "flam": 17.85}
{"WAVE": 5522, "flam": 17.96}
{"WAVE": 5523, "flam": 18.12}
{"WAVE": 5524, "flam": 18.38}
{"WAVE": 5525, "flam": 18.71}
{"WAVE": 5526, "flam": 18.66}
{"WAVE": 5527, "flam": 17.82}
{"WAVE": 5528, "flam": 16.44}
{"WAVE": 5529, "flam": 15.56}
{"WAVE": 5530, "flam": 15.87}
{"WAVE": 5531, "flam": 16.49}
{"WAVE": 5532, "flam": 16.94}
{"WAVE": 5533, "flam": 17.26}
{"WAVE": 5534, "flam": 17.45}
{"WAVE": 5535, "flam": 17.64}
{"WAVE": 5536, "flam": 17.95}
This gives 1.0 Ang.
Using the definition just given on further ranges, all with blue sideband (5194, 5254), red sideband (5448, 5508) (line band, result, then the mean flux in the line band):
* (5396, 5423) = -0.7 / 15.6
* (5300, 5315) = -2.3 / 15.8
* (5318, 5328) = -0.6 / 14.7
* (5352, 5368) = -1.9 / 16.2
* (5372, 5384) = -0.9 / 15.9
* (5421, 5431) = -0.6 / 16.4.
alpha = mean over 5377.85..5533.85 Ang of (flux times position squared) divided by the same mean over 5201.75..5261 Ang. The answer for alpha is 1.4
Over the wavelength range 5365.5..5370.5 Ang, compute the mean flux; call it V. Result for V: 14.5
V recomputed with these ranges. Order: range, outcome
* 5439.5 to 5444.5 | 17.5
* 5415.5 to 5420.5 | 17.8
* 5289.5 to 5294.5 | 15.1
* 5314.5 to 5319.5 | 16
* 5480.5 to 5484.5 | 15.9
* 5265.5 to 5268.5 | 10.7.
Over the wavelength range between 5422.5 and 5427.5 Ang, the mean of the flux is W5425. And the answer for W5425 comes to 17.3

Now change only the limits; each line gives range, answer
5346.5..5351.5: 14.8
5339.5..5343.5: 13.6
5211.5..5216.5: 12.8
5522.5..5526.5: 18.5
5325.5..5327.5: 13.5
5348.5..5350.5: 15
